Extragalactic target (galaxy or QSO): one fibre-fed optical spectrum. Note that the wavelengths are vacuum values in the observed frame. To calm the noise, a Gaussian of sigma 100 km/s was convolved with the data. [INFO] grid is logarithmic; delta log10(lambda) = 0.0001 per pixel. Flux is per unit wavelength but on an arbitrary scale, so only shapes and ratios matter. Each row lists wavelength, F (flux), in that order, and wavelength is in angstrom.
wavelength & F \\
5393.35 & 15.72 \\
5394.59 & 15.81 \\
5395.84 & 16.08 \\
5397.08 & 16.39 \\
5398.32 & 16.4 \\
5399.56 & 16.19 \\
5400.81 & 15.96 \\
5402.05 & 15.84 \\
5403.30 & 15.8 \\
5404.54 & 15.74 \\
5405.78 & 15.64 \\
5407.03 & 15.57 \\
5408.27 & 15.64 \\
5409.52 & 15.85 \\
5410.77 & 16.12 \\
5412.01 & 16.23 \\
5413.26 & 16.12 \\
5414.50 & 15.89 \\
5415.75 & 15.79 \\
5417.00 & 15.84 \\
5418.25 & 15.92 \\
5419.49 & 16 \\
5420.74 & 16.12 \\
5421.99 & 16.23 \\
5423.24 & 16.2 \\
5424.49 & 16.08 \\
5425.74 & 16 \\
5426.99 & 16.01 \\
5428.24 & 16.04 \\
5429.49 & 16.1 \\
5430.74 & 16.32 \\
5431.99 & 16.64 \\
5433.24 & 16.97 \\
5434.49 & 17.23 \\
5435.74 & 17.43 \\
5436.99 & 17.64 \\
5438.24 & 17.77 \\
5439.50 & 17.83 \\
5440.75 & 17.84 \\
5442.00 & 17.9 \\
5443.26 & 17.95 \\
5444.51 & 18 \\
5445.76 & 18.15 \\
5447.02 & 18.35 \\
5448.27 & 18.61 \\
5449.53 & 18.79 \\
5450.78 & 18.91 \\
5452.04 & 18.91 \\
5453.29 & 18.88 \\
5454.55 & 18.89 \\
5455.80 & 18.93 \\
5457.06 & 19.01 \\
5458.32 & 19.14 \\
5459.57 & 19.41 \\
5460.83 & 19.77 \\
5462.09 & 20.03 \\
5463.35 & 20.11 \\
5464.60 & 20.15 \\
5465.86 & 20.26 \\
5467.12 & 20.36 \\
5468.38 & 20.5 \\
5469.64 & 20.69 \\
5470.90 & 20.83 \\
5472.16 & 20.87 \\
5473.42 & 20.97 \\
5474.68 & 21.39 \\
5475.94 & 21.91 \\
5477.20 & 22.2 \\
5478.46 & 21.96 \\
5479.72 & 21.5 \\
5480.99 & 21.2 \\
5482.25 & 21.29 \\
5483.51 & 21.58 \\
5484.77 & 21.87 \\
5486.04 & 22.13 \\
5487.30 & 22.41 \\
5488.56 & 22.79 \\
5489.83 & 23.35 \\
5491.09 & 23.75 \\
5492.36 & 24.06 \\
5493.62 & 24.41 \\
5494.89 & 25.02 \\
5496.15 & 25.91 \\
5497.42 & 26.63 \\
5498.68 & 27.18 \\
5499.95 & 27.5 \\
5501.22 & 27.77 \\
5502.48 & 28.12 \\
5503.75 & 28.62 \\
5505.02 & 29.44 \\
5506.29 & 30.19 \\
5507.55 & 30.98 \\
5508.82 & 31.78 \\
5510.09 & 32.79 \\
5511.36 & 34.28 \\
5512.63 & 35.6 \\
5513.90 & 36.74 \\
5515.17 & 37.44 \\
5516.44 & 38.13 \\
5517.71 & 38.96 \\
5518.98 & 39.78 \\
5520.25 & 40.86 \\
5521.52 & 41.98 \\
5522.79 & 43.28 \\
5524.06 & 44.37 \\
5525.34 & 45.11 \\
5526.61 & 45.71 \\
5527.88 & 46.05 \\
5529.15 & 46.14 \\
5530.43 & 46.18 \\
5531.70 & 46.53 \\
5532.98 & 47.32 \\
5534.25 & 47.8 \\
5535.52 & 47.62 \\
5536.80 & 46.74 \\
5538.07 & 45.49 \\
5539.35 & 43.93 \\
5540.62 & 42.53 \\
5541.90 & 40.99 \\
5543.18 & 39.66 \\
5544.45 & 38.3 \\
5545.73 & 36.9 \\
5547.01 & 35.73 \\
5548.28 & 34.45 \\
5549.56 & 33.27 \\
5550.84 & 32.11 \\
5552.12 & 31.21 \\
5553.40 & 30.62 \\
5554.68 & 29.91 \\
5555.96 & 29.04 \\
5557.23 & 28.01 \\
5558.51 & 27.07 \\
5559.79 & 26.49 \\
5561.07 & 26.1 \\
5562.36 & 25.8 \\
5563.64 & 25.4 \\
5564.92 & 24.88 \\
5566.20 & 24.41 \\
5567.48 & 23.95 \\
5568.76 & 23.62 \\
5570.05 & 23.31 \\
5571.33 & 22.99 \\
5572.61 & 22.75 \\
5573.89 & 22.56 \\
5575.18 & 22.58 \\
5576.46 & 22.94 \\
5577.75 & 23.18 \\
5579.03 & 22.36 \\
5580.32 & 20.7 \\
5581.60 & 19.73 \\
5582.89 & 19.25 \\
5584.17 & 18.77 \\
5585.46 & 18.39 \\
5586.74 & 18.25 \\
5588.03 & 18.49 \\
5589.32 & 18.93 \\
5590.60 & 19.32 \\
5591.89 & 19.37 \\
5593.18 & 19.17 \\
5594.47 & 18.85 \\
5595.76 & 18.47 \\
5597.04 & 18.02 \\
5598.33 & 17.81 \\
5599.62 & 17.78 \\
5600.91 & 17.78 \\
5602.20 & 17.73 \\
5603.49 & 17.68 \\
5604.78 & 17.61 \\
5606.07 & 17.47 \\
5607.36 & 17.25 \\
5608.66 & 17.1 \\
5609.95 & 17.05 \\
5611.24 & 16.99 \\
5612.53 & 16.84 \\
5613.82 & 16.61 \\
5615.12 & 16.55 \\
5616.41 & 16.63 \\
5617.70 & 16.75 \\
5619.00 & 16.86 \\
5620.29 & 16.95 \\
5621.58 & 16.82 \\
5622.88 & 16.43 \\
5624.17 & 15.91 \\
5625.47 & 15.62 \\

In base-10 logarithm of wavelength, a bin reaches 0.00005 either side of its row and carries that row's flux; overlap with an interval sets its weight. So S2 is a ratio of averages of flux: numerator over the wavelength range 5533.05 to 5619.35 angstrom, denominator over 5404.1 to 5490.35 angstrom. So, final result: 1.36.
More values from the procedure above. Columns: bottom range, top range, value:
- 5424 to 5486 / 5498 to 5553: 2.00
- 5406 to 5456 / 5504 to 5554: 2.31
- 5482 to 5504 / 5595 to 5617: 0.70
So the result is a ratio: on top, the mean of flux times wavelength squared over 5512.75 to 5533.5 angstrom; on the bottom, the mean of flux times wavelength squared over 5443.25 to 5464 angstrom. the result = 2.3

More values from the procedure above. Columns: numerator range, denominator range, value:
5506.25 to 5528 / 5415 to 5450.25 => 2.34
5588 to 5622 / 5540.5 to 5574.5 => 0.61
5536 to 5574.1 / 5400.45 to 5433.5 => 2.06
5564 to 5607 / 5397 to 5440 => 1.32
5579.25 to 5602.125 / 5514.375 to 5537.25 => 0.44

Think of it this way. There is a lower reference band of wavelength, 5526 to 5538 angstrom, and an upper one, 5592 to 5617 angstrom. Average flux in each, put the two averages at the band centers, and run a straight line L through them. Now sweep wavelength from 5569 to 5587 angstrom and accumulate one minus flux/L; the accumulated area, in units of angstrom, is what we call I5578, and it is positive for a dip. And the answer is 4.36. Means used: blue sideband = 46.6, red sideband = 17.6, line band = 21.4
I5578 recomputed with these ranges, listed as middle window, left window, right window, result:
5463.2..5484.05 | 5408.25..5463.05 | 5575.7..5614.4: -3.97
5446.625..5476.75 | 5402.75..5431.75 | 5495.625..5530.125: 6.33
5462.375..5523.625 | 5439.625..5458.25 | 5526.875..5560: 2.47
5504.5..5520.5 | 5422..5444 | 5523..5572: -2.68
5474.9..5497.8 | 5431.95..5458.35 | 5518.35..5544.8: 5.72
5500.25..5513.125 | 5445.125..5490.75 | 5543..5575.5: -3.76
